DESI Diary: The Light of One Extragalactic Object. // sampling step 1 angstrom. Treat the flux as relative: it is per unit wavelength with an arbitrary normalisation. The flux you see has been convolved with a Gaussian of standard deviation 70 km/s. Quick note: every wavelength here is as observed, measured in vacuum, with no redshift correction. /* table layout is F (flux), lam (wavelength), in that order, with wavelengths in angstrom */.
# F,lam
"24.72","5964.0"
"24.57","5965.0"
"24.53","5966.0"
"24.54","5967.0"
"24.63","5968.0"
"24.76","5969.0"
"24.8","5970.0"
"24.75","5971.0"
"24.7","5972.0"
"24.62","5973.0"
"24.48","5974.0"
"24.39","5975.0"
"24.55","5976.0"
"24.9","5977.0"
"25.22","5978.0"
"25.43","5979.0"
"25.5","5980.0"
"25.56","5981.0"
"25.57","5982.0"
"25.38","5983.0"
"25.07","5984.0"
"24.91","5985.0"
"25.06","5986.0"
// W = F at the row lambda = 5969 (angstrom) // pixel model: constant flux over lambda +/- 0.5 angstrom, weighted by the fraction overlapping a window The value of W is 24.76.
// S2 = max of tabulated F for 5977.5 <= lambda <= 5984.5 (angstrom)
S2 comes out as 25.57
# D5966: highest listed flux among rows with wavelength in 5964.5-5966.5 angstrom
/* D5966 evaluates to 24.57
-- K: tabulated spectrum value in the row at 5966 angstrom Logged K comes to 24.53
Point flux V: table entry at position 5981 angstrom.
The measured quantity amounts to 25.56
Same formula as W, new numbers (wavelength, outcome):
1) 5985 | 24.91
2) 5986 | 25.06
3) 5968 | 24.63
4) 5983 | 25.38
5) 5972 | 24.7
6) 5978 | 25.22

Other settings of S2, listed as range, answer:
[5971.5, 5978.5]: 25.22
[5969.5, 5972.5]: 24.8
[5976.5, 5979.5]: 25.43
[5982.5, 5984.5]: 25.38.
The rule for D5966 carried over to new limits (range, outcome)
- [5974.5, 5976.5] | 24.55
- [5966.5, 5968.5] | 24.63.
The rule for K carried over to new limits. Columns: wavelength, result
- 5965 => 24.57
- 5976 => 24.55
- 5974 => 24.48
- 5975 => 24.39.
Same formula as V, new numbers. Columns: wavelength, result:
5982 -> 25.57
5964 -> 24.72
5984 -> 25.07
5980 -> 25.5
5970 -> 24.8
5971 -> 24.75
